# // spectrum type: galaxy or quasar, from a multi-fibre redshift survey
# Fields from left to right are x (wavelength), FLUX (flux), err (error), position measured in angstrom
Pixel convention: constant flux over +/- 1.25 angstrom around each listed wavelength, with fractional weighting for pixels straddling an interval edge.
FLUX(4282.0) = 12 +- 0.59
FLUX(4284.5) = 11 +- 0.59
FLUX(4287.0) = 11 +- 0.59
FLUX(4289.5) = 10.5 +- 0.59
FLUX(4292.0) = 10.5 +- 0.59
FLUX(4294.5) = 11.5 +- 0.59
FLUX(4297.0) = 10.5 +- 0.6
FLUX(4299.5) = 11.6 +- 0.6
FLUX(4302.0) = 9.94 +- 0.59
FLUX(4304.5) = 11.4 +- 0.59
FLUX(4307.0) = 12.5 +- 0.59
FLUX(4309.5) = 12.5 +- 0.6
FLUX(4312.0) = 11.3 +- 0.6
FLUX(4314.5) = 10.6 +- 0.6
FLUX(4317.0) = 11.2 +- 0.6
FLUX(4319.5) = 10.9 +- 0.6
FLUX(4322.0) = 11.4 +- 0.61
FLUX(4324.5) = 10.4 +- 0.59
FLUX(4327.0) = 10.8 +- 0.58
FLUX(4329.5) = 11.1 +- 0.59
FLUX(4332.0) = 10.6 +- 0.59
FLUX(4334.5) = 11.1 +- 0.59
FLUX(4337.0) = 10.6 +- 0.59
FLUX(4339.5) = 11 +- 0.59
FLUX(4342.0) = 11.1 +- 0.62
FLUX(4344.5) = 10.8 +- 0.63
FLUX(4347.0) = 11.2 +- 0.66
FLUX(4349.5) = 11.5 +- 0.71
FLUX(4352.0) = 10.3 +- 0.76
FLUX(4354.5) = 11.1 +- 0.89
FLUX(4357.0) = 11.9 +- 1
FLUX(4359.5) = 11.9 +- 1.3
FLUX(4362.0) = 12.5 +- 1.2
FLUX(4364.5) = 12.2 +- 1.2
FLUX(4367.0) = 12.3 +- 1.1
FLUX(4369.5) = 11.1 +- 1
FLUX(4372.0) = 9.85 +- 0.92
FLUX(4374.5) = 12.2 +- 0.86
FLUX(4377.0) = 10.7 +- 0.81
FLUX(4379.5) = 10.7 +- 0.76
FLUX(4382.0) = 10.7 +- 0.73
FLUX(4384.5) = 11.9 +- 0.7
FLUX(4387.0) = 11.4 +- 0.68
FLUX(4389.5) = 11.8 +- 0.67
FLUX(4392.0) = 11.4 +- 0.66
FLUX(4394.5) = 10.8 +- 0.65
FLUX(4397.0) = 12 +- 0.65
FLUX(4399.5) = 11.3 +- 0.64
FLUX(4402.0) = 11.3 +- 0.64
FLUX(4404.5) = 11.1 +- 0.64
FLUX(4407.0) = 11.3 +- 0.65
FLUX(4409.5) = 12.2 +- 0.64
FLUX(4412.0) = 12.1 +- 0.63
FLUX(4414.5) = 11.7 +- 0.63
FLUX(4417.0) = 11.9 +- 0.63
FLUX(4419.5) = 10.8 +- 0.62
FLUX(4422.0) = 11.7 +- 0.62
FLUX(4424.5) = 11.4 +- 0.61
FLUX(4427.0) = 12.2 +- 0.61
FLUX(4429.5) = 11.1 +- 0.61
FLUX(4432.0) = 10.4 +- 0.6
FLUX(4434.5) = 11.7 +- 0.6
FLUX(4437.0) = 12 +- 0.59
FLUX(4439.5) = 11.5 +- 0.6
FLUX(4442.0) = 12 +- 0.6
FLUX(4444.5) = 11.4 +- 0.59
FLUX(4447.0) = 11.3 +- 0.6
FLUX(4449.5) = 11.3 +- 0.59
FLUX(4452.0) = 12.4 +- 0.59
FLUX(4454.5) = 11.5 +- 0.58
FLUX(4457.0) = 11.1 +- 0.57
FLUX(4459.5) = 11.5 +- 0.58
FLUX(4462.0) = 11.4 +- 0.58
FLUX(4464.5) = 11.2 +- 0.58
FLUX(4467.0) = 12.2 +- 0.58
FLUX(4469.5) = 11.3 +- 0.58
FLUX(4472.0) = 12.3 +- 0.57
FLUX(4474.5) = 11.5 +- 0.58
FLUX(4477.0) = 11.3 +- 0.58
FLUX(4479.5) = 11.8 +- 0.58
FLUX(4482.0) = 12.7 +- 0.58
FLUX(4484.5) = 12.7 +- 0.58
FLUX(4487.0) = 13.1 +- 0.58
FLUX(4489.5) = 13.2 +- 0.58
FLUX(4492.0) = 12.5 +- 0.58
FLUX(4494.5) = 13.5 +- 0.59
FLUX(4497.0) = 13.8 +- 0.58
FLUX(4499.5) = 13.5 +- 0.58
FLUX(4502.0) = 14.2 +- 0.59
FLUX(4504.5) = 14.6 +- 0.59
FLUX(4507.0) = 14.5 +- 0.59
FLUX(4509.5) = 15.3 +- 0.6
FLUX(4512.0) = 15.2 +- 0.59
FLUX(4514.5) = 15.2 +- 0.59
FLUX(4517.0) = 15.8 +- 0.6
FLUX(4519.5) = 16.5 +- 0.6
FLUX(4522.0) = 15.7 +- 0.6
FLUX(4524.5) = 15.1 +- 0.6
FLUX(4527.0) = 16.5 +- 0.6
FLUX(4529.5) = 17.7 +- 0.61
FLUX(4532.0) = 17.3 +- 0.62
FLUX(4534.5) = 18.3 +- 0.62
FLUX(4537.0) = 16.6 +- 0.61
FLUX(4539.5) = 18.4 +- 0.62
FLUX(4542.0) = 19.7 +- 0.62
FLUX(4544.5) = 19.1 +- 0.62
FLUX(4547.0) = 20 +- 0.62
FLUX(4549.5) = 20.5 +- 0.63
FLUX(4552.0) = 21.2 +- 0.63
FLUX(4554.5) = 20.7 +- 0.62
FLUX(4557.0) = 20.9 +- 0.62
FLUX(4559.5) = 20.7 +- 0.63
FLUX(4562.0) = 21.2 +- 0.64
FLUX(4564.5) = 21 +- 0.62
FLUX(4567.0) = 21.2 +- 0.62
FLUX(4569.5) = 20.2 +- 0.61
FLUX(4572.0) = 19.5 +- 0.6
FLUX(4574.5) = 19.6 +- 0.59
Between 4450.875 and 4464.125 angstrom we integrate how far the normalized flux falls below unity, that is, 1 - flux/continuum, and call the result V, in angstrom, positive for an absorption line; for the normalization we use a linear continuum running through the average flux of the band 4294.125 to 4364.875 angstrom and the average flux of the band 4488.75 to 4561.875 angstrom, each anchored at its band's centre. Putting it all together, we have 2.98 angstrom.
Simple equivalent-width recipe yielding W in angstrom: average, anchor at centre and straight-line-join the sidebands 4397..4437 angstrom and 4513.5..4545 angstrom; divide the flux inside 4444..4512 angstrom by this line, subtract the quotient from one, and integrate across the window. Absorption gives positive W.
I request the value 9.29 angstrom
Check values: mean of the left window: 11.5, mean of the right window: 17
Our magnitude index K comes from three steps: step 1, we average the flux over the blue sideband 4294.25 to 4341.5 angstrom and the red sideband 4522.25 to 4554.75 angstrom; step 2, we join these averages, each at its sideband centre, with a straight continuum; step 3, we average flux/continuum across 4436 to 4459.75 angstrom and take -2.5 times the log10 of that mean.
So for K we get 0.31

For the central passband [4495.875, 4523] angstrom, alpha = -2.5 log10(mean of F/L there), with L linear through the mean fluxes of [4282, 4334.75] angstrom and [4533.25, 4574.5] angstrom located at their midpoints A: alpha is 0.22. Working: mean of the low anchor 11.1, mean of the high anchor 19.9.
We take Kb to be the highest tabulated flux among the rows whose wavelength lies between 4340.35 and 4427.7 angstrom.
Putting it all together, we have 12.5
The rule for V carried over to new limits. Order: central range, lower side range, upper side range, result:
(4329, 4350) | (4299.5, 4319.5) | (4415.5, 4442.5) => 0.7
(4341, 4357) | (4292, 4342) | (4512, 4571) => 1.4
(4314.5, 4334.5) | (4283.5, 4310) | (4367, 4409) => 0.5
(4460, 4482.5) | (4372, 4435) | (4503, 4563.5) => 4.6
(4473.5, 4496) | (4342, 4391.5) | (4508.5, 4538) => 3.8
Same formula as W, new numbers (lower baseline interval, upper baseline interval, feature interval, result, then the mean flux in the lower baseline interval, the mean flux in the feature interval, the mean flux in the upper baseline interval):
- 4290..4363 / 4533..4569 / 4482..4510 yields 6.57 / 11.2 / 13.6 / 20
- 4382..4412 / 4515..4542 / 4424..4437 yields 1.46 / 11.5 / 11.4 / 16.9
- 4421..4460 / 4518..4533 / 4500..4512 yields 0.54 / 11.5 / 14.6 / 16.4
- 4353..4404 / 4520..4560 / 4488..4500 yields 2.36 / 11.4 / 13.3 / 18.6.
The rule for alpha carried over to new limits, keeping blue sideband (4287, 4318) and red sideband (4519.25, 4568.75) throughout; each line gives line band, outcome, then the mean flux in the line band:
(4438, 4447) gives 0.33 mag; 11.6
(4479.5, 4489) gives 0.32 mag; 12.7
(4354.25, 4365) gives 0.09 mag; 12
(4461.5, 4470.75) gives 0.39 mag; 11.5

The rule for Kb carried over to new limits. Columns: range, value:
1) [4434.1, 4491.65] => 13.2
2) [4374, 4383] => 12.2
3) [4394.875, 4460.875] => 12.4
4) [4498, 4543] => 19.7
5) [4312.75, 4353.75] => 11.5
